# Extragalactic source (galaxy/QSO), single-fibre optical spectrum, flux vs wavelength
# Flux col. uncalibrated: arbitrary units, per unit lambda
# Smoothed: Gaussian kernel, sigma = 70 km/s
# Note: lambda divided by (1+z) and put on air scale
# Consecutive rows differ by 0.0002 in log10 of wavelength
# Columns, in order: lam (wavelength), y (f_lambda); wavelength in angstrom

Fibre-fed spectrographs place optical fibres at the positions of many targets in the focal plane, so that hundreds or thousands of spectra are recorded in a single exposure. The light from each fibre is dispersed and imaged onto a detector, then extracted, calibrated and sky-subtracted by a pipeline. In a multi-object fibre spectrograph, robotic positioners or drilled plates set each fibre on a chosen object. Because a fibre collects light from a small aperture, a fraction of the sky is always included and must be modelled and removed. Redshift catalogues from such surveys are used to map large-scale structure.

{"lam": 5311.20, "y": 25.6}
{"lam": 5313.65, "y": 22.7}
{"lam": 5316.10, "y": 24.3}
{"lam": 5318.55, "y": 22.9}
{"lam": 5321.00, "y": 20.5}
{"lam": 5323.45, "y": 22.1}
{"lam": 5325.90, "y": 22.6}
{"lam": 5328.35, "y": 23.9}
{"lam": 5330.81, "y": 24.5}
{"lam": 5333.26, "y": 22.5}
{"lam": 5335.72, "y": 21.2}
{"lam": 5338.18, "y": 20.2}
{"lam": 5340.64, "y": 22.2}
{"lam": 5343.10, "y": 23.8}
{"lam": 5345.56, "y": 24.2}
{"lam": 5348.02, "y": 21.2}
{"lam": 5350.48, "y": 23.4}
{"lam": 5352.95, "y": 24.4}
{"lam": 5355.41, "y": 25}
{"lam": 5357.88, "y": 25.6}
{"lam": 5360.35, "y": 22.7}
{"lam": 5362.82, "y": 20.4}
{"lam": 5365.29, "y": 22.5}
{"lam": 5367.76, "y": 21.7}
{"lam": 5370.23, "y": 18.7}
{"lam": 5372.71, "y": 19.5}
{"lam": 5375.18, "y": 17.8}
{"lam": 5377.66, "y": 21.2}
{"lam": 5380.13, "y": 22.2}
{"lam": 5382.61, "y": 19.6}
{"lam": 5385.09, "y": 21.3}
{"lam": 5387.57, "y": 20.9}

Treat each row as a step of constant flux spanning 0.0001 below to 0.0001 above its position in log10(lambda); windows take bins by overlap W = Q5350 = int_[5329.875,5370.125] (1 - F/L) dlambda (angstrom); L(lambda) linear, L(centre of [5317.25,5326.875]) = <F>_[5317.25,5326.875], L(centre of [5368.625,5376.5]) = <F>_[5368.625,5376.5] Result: -4.9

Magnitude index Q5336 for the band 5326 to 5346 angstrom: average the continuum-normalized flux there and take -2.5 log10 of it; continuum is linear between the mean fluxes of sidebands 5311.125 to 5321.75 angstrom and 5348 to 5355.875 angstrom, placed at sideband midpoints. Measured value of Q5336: 0.032 mag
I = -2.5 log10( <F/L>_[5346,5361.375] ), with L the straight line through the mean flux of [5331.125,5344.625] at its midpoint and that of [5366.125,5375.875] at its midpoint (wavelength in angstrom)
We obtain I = -0.136 mag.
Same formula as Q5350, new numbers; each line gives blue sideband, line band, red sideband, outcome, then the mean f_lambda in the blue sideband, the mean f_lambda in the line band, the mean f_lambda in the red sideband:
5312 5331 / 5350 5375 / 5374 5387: -1.1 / 22.9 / 22.2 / 20.5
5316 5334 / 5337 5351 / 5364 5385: -0.3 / 22.8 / 22.5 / 20.5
